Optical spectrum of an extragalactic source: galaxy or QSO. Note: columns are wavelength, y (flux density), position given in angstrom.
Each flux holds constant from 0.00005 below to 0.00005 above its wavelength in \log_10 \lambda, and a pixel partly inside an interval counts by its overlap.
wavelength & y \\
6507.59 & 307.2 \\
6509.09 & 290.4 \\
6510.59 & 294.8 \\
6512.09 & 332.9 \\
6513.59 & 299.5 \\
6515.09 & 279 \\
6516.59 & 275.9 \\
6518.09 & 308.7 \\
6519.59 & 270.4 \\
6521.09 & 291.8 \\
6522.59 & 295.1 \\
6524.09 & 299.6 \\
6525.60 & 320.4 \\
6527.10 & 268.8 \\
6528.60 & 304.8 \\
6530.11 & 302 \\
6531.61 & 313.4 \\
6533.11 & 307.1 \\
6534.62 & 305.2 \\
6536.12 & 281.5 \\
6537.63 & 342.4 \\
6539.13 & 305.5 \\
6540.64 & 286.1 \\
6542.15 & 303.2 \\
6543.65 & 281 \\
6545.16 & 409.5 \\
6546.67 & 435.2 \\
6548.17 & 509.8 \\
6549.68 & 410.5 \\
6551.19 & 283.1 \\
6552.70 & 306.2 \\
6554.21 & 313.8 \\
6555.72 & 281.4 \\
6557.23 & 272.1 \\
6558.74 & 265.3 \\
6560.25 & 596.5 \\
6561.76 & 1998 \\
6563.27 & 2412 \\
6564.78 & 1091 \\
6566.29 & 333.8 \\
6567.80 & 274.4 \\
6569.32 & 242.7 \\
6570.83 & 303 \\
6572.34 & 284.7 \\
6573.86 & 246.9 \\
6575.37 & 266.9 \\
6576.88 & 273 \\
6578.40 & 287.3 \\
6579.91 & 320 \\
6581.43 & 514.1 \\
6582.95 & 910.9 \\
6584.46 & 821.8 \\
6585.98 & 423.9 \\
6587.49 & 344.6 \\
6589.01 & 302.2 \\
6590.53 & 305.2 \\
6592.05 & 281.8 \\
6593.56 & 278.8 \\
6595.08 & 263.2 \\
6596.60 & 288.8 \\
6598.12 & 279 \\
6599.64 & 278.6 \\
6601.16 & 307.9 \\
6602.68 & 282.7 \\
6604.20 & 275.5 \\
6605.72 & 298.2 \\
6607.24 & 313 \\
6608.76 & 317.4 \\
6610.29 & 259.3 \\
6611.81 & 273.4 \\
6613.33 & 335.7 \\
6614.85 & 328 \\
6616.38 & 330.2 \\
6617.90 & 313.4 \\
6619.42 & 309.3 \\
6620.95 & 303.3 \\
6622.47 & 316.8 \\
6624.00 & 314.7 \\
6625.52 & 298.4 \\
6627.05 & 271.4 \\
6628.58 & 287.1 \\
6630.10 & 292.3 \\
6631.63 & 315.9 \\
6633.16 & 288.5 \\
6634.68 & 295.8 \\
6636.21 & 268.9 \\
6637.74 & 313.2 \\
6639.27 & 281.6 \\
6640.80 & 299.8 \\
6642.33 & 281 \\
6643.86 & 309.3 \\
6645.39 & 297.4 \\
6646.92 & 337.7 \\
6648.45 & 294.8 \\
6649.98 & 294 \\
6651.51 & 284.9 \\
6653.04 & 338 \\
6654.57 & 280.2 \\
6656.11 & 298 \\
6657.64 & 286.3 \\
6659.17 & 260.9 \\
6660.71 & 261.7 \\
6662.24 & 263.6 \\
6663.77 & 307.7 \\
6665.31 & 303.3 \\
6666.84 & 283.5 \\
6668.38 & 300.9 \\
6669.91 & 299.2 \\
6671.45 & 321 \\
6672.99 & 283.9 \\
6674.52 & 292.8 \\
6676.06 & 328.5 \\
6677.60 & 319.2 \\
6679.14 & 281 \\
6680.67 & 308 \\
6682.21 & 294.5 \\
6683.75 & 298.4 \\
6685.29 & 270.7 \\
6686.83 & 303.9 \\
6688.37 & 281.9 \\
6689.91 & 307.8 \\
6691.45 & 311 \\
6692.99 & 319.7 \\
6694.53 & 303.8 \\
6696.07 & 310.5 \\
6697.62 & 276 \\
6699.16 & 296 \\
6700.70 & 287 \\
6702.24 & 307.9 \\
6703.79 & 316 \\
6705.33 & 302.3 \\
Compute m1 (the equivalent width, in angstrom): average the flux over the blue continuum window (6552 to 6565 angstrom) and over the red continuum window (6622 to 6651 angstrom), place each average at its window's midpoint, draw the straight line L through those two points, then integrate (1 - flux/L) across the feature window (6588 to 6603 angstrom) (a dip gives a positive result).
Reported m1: 7.5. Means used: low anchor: 830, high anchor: 297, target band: 288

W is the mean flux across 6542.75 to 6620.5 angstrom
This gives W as 429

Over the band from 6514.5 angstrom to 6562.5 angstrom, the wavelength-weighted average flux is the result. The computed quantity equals 376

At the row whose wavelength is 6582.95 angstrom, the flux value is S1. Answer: 910.9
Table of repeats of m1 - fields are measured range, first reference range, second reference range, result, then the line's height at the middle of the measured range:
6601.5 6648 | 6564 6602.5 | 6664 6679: 5.9 angstrom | 344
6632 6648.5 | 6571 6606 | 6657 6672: 0.6 angstrom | 309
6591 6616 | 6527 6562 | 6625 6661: 2.8 angstrom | 329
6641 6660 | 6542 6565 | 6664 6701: 4.3 angstrom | 383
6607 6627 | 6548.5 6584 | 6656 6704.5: 5.8 angstrom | 434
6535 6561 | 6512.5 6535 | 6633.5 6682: -4.3 angstrom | 296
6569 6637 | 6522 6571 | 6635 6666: 8.1 angstrom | 372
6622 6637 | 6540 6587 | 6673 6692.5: 3.8 angstrom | 396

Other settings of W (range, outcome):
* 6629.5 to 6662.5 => 293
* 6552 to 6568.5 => 744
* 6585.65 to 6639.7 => 300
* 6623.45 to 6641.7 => 294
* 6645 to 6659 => 300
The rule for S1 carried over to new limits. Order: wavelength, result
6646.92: 337.7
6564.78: 1091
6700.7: 287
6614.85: 328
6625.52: 298.4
